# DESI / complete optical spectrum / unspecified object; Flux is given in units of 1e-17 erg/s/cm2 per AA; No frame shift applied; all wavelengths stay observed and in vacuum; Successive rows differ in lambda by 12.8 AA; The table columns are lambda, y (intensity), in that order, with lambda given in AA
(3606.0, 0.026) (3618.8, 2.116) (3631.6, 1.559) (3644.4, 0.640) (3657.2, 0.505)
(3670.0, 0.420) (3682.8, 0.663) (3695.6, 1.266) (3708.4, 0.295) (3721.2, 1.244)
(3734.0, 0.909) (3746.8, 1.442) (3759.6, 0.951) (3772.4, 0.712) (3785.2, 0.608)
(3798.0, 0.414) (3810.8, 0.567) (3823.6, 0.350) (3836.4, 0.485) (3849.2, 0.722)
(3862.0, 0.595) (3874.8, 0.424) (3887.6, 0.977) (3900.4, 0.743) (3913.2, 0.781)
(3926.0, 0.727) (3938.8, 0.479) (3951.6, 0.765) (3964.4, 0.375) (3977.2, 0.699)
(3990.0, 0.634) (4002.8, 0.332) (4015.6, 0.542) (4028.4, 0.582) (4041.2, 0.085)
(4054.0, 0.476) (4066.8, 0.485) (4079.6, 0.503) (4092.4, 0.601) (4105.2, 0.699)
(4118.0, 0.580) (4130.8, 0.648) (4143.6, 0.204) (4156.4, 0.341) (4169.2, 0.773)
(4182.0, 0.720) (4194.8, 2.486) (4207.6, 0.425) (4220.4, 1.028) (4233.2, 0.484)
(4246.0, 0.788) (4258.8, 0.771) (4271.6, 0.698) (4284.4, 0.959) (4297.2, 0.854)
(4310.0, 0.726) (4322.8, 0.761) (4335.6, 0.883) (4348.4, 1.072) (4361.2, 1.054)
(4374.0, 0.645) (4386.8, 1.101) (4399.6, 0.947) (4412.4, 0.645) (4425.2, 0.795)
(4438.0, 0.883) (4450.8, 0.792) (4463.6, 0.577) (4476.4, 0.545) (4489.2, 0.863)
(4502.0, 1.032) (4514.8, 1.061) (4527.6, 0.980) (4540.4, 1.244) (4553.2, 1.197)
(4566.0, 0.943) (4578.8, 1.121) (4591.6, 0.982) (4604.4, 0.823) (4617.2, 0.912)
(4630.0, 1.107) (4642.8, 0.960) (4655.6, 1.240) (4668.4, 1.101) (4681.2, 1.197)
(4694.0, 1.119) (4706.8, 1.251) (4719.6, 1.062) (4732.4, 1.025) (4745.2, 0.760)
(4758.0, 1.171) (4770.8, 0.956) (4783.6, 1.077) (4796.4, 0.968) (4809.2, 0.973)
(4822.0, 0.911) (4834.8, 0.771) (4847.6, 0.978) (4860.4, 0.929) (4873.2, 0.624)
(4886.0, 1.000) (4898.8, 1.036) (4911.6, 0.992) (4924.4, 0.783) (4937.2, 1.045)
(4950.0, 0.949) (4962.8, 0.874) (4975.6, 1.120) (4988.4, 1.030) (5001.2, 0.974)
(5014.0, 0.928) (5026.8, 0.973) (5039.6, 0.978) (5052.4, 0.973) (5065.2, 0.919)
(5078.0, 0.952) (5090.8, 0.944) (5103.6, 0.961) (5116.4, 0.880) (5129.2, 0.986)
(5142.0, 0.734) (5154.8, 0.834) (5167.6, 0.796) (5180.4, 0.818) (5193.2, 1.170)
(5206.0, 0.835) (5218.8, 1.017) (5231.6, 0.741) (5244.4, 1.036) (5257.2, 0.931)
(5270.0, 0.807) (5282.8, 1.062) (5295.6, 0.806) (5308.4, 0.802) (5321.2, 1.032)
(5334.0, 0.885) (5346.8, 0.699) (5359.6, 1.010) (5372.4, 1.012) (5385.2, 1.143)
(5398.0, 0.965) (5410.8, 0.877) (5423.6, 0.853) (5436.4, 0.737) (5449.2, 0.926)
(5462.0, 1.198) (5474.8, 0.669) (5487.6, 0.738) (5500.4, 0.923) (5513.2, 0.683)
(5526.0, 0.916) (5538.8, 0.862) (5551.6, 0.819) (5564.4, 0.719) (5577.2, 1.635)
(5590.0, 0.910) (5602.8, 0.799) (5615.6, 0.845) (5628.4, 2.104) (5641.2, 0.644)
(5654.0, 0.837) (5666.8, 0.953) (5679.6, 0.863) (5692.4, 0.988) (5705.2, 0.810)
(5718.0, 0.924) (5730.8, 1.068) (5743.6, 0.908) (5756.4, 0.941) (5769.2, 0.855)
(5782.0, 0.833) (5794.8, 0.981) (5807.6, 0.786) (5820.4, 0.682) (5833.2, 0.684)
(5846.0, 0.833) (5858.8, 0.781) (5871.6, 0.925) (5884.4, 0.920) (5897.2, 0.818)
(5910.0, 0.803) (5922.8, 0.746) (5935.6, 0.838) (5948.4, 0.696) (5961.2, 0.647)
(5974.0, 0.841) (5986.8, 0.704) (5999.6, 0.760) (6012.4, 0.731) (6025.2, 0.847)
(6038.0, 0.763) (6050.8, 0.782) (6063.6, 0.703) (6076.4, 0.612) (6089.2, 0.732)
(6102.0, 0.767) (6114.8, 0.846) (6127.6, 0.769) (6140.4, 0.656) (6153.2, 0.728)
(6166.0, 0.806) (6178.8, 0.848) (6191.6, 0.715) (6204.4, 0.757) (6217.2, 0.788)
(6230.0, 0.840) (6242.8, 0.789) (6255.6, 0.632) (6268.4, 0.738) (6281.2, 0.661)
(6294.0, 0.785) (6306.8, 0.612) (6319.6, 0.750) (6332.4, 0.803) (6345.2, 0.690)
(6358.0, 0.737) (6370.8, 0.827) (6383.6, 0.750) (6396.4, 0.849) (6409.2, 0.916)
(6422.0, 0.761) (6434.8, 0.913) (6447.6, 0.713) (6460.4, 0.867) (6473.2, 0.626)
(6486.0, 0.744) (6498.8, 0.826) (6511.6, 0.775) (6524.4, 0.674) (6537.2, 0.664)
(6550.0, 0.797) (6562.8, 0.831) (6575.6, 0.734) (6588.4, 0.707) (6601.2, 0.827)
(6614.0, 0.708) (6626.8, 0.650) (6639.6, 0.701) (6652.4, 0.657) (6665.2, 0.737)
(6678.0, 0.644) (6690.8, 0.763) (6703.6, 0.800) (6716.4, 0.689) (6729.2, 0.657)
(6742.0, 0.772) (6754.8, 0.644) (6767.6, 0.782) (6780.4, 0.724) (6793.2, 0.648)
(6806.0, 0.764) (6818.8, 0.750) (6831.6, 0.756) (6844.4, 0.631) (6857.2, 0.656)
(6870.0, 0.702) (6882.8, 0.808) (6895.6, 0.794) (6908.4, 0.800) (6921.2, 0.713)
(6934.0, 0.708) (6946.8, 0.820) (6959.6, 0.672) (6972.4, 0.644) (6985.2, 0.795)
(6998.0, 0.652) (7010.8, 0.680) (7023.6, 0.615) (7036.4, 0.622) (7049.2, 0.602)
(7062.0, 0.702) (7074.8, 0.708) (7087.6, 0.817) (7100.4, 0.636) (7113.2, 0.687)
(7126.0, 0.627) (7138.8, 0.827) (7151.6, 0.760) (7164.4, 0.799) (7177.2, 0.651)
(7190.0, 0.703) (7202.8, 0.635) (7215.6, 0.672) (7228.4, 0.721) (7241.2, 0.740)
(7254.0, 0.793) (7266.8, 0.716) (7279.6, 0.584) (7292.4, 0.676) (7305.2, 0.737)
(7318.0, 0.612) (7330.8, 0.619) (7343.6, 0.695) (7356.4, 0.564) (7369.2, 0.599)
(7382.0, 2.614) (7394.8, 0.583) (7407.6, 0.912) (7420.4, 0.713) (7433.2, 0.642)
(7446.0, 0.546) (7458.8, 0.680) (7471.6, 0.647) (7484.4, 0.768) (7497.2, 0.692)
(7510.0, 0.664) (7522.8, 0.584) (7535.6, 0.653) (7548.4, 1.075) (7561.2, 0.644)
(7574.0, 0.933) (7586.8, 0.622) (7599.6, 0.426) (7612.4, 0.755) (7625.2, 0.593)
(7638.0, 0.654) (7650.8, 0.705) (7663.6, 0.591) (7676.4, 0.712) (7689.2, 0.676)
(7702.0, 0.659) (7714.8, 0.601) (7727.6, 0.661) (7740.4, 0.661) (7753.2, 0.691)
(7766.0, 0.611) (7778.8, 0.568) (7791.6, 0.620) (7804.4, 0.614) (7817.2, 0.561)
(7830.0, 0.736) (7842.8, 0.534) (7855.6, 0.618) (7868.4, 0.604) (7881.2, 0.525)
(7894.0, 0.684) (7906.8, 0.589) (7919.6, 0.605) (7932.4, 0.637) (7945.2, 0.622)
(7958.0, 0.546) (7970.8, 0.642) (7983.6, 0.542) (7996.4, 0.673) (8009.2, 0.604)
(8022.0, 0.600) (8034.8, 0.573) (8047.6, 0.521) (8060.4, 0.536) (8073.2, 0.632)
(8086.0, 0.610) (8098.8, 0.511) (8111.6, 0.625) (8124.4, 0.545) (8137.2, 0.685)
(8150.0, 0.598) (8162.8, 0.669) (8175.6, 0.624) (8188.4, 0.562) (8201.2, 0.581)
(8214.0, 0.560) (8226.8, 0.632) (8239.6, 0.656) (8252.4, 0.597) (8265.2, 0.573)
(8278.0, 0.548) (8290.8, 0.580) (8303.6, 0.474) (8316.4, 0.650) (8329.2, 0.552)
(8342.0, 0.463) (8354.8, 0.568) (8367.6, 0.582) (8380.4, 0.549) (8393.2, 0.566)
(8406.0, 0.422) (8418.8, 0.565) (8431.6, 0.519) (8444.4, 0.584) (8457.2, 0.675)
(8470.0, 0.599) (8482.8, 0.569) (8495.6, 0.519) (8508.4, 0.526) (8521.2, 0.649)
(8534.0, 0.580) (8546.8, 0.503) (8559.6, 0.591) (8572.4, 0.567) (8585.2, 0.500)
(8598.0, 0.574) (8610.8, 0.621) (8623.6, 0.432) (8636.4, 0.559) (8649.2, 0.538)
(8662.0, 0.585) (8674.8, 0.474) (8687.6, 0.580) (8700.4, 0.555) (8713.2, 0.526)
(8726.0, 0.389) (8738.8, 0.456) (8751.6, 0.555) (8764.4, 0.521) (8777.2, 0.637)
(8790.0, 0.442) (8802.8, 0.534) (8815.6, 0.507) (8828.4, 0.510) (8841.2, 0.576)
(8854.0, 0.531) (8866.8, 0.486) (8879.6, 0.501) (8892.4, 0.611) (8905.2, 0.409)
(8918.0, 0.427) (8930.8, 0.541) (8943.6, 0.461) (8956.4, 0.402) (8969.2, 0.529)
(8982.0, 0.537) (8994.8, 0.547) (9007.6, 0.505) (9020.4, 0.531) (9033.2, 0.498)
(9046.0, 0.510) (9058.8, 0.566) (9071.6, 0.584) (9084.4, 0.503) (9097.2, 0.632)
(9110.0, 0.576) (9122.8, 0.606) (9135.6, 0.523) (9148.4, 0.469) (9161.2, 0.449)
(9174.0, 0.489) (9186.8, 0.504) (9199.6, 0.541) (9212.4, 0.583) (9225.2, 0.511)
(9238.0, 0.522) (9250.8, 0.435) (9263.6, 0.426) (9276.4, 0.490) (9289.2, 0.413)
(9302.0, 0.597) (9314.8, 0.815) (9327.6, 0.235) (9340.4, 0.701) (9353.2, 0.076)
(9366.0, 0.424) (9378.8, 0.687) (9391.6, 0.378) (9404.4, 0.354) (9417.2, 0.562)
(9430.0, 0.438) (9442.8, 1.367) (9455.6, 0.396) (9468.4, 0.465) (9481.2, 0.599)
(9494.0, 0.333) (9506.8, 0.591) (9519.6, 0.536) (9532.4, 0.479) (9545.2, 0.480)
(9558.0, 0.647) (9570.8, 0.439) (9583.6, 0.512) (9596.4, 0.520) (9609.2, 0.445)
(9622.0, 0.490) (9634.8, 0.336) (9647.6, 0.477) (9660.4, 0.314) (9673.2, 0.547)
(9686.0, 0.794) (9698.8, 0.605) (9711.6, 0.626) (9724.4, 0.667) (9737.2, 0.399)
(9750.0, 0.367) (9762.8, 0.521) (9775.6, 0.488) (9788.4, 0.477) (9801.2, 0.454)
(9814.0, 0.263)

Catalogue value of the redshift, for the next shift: 0.12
